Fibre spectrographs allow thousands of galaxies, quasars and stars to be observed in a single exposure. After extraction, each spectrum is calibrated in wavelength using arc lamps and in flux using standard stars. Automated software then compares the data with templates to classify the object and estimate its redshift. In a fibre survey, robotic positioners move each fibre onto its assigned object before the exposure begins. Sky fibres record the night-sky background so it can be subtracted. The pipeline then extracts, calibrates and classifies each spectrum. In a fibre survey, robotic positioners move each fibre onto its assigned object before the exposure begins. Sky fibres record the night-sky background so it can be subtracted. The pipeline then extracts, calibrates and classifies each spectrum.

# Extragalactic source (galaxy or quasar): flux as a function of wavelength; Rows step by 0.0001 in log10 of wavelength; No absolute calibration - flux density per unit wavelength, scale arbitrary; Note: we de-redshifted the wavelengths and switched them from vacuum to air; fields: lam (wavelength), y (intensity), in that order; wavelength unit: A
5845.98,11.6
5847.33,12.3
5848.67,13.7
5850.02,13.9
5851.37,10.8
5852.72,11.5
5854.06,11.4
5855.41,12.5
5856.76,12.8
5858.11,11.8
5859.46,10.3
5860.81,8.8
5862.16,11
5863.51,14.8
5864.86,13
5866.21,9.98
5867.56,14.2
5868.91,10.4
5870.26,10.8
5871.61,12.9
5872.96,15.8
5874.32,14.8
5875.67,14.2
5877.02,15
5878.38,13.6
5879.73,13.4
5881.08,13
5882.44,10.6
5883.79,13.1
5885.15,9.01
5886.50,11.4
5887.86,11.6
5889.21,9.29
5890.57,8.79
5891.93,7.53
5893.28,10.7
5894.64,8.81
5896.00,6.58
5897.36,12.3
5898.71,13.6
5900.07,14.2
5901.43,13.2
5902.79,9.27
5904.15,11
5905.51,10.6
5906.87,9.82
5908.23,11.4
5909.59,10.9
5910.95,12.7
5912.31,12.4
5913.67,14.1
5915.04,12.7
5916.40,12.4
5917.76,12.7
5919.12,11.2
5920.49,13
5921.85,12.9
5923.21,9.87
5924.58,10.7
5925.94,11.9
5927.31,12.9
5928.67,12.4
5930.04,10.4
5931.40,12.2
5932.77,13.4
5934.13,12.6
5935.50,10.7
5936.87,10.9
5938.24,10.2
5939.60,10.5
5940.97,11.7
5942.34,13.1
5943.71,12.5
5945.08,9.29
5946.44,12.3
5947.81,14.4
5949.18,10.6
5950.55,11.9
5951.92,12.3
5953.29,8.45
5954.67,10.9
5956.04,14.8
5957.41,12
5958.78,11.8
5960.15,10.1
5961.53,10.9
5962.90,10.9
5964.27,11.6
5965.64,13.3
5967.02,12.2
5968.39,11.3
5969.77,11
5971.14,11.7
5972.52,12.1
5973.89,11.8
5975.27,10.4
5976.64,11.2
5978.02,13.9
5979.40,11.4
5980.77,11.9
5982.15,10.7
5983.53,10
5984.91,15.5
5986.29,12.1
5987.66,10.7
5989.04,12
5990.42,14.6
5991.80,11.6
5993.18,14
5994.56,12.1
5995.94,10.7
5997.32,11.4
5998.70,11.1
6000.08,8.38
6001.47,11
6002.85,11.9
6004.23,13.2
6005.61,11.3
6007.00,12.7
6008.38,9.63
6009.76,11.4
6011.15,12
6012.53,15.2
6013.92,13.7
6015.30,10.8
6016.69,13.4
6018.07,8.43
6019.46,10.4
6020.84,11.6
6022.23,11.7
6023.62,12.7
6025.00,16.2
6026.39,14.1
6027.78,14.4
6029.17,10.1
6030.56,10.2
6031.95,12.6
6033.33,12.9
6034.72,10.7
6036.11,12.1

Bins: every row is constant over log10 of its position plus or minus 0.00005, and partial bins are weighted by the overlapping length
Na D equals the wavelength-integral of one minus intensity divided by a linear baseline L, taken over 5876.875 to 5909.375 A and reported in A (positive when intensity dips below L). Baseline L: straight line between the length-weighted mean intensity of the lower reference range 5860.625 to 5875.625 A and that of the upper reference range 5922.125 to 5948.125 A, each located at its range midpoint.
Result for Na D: 3.1 A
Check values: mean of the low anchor 12.6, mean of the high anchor 11.7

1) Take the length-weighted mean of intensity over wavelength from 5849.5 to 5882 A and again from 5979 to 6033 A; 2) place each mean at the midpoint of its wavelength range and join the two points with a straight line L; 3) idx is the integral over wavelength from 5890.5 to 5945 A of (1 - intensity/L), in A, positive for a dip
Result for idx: 3.7 A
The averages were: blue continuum 12.5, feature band 11.5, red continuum 12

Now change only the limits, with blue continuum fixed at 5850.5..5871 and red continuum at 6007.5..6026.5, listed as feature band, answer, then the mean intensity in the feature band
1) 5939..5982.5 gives 1.2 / 11.7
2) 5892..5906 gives 1.1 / 10.9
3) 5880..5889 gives 0.2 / 11.4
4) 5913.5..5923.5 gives -0.4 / 12.4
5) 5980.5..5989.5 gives 0.2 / 11.8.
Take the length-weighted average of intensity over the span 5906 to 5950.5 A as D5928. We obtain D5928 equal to 11.8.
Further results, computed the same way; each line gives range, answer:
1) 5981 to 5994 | 12.3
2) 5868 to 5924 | 11.8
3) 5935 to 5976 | 11.5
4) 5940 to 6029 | 11.9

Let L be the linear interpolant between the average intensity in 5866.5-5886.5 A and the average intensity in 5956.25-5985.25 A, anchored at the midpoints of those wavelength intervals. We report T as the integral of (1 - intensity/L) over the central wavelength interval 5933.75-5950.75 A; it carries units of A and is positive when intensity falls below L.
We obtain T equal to 0.7 A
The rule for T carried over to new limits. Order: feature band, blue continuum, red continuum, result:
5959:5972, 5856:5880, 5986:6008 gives 0.6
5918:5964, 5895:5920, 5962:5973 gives 0.3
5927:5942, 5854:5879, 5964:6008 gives 0.6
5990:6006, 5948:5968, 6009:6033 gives 0.4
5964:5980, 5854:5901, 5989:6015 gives 0.1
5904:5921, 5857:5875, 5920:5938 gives -0.1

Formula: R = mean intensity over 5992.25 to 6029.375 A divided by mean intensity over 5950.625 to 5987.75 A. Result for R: 1.03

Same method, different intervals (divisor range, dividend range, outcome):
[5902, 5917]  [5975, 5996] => 1.05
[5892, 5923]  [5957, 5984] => 1.00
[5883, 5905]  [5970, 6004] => 1.11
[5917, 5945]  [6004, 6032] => 1.04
